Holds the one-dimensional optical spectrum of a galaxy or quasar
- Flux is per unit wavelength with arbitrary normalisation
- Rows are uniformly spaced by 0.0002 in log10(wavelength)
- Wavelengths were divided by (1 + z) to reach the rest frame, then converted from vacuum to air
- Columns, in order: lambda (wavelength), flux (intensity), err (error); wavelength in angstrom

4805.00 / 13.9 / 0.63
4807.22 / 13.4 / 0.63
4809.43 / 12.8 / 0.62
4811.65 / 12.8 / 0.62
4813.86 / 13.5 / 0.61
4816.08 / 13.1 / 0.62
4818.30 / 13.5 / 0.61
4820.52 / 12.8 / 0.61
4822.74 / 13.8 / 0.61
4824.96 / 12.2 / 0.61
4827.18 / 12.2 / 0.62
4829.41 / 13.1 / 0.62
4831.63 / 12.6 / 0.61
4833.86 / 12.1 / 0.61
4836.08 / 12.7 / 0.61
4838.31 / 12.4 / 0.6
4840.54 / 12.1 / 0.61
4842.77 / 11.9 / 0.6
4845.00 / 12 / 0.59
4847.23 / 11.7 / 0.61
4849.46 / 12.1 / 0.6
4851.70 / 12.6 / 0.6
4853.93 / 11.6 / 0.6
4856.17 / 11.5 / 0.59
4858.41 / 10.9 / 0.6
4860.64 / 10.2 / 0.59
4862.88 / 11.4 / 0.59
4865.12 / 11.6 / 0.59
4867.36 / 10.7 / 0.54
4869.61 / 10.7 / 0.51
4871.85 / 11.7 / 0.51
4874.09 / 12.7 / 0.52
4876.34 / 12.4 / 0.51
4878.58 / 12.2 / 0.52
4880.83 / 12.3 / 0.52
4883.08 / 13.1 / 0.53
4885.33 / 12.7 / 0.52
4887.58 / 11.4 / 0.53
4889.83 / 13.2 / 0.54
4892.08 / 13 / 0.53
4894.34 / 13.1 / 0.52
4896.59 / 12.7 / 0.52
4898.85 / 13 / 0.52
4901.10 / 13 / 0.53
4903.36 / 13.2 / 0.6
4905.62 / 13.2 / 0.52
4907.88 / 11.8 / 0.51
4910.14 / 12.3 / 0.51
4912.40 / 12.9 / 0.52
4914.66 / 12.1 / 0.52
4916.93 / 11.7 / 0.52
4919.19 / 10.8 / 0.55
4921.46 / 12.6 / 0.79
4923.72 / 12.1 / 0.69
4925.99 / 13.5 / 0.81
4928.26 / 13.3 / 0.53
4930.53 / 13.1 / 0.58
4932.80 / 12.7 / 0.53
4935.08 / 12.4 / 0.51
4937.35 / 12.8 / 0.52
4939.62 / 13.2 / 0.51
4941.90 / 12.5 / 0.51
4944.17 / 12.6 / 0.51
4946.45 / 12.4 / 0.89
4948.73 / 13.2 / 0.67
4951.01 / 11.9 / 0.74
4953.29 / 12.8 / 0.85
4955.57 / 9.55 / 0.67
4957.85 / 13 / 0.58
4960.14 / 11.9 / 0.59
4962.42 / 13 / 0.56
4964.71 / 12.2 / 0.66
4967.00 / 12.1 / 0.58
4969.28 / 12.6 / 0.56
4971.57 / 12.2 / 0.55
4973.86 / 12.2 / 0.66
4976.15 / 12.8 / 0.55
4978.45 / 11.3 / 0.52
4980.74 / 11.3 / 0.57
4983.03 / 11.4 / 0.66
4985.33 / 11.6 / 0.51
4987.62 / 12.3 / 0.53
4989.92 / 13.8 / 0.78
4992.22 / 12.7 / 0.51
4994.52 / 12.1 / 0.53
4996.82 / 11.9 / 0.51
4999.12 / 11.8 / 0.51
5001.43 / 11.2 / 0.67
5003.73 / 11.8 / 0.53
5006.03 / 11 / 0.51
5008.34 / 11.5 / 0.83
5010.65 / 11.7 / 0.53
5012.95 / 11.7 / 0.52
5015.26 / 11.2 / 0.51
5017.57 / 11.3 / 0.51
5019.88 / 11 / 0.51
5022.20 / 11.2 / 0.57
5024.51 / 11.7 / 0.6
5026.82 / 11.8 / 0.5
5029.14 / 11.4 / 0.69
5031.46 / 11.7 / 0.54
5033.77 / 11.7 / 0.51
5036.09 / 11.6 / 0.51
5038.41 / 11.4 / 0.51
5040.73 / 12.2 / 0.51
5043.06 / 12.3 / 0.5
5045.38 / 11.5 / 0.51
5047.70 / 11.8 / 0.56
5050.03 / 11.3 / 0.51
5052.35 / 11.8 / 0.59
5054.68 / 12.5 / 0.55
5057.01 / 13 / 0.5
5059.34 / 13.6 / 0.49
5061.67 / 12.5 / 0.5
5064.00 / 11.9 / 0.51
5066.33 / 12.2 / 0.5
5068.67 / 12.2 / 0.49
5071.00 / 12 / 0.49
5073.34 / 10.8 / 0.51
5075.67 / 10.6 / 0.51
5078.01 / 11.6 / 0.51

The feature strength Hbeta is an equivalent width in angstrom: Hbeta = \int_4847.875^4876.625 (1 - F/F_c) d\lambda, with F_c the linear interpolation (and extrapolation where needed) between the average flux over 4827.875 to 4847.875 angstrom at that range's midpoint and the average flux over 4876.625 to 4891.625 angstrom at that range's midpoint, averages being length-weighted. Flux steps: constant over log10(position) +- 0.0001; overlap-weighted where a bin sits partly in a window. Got 2.0 angstrom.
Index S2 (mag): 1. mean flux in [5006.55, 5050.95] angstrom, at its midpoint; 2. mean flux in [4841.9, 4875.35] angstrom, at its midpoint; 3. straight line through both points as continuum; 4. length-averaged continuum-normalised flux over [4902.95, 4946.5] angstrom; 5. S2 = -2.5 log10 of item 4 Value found -0.09 mag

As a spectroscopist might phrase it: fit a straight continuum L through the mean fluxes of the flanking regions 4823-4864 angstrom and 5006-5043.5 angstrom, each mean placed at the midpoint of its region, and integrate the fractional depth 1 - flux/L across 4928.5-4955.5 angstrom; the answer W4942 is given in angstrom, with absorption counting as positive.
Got -1.9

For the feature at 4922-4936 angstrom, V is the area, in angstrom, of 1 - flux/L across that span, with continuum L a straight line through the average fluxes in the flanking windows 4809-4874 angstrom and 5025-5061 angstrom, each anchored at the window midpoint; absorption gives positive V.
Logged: -0.9 angstrom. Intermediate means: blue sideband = 12.1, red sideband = 12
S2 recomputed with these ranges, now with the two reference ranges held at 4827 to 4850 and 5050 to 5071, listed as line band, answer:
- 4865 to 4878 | 0.06 mag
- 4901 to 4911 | -0.03 mag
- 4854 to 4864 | 0.11 mag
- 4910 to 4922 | 0.03 mag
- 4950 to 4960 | 0.05 mag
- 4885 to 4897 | -0.03 mag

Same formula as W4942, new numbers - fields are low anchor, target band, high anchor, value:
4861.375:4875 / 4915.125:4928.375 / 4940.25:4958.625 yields -0.3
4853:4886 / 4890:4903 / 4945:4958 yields -1.3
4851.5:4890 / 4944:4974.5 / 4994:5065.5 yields -1.2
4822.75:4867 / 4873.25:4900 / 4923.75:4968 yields -1.0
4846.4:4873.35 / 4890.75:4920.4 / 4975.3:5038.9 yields -2.6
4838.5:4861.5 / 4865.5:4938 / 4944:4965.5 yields -2.8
